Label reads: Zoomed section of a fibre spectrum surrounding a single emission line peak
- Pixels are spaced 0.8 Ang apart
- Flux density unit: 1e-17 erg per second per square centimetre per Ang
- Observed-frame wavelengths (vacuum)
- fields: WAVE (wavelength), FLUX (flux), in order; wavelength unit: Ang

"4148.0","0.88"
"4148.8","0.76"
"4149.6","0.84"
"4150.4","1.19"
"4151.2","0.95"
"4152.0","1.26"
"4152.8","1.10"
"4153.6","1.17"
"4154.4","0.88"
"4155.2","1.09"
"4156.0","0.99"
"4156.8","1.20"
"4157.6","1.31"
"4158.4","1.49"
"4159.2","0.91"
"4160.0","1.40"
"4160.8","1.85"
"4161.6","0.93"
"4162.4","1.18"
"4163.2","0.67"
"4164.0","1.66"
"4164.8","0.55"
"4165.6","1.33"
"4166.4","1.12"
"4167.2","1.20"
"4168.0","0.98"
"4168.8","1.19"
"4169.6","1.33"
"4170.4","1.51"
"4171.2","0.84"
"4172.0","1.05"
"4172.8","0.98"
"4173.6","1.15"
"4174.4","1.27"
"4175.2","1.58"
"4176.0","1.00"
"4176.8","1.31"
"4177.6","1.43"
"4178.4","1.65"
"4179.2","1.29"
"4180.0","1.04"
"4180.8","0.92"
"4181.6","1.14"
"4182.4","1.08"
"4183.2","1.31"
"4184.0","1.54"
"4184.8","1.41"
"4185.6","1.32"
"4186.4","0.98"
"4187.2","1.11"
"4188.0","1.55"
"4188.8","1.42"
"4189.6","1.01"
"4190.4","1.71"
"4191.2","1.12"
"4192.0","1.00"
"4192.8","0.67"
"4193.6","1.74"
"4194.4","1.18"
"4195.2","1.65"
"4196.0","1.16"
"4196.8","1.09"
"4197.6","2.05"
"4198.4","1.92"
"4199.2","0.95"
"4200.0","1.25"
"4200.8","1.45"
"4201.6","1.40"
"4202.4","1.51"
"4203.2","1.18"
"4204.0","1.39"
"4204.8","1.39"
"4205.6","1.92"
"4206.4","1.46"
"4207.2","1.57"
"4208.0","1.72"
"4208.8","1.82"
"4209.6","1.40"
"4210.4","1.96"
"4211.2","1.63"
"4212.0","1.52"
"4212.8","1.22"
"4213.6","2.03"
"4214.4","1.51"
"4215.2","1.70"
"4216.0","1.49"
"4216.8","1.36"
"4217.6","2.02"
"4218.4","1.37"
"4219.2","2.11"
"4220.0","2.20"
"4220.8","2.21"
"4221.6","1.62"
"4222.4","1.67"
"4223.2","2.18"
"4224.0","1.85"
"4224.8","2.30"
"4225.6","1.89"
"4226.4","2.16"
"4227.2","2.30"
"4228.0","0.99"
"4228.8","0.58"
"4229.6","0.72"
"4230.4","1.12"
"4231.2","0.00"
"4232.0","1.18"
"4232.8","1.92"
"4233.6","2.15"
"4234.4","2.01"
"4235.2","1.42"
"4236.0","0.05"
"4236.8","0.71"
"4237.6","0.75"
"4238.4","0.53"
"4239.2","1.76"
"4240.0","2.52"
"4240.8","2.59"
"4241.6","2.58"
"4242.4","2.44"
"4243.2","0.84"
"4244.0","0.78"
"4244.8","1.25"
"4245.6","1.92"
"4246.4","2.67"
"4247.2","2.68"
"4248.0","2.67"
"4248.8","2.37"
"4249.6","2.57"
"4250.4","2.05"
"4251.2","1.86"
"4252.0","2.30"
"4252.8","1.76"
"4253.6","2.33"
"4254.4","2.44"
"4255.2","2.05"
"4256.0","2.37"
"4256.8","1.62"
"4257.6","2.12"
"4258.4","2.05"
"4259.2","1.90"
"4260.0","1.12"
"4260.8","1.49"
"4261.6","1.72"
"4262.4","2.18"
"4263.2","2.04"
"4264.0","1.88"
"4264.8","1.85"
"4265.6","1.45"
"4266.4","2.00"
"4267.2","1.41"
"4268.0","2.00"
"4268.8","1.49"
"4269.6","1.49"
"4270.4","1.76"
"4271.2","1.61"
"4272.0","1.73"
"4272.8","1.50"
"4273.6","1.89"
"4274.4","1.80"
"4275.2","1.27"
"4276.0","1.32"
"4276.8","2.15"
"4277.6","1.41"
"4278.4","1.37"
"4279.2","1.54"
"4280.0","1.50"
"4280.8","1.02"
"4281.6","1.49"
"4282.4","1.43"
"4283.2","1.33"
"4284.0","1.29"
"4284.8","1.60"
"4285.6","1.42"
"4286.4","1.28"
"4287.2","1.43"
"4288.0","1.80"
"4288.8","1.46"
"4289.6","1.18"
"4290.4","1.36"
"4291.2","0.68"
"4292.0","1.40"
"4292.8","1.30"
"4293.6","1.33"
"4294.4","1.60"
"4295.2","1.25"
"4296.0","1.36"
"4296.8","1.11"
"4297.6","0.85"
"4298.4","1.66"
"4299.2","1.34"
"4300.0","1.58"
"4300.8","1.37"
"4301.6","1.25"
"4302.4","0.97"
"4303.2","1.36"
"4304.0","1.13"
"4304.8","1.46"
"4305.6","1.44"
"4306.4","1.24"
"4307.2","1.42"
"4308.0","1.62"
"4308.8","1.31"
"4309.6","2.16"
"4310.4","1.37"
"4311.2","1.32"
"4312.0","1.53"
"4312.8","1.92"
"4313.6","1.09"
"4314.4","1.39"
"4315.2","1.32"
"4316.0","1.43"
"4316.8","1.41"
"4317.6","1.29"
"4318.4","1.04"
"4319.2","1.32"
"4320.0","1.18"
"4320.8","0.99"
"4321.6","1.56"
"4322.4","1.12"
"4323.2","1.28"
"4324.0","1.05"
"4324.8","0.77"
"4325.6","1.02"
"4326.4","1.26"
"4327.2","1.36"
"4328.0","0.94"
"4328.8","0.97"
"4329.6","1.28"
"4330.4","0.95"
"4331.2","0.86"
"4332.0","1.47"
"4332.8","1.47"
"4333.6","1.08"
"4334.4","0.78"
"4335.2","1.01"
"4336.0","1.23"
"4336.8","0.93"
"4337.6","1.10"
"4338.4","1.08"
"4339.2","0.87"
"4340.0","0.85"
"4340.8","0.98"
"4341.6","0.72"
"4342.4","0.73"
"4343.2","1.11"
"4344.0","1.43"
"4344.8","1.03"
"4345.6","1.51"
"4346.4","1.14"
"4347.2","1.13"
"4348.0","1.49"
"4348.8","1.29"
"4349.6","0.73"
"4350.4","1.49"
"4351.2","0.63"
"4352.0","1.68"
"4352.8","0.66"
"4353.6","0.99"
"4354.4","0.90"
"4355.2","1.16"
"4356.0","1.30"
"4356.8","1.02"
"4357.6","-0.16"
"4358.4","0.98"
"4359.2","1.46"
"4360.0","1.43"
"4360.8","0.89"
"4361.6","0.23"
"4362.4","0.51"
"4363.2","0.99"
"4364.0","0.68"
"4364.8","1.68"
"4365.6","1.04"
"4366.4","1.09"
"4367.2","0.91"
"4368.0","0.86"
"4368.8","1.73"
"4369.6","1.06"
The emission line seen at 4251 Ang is C IV 1549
